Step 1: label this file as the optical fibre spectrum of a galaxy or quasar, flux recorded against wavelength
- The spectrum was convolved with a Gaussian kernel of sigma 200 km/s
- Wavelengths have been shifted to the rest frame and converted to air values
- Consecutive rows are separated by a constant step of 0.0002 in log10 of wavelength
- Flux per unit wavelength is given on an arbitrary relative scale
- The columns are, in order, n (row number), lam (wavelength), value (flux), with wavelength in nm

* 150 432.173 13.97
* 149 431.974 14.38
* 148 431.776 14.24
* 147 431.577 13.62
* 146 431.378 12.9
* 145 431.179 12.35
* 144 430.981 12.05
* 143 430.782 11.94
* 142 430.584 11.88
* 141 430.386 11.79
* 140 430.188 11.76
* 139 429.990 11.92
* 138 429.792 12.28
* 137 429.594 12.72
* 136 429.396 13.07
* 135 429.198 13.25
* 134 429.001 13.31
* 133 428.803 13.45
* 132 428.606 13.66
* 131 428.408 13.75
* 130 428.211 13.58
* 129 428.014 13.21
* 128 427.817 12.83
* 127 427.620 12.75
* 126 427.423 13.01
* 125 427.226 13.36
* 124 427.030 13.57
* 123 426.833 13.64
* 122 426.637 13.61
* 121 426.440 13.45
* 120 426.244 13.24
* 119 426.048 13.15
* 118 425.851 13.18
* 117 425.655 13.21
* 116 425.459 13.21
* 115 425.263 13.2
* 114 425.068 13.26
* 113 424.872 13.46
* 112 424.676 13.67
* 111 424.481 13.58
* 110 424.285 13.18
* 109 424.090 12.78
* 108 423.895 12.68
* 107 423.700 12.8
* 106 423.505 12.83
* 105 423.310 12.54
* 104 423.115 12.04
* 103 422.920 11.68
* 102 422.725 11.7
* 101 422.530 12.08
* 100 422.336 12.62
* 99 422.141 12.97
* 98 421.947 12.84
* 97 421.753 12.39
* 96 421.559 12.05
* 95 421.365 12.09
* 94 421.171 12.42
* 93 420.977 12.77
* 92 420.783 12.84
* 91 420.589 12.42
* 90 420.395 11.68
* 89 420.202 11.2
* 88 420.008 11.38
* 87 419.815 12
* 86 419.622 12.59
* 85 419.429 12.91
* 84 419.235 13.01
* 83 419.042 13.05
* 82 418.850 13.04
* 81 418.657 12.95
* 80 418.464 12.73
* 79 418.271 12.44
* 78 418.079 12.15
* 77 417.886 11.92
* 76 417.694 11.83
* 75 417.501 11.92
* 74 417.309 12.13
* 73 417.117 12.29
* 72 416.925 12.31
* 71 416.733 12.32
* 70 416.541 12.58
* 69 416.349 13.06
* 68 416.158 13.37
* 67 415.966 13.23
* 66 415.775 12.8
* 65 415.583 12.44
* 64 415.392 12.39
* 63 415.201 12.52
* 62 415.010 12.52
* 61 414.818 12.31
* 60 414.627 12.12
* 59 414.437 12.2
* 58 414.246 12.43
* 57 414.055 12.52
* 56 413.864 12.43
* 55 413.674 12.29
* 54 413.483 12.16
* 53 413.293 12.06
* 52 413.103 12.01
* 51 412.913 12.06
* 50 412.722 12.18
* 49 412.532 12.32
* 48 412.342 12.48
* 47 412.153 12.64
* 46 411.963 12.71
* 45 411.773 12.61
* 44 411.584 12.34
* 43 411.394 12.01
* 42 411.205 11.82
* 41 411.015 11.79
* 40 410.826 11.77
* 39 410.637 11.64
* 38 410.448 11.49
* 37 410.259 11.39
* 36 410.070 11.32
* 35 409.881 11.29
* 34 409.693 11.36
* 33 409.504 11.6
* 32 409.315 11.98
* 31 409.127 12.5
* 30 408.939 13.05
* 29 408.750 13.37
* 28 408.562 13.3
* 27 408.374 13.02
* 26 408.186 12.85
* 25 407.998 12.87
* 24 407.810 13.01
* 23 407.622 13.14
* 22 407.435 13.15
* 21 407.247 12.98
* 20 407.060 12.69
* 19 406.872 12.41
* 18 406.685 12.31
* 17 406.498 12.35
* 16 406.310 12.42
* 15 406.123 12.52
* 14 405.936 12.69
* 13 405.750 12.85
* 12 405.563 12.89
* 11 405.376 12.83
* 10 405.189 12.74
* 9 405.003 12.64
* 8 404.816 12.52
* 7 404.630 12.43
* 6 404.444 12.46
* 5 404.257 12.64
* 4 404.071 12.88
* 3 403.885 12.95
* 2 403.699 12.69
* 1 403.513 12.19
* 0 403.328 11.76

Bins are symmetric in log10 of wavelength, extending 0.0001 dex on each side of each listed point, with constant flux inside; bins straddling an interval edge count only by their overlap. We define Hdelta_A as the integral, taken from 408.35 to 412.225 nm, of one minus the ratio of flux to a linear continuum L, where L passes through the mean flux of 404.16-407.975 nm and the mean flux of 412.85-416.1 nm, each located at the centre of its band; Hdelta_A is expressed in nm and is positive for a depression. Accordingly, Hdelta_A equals 0.13 nm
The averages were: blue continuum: 12.7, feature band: 12.1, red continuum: 12.4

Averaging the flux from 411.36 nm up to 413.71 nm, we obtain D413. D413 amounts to 12.3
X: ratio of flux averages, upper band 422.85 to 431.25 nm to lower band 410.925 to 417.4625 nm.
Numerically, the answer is 1.04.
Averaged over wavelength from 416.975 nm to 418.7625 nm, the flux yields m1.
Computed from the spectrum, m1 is 12.3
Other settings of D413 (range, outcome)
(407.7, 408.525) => 13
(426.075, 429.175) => 13.4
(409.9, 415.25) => 12.1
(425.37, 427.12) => 13.4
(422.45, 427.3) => 13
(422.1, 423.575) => 12.3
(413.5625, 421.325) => 12.4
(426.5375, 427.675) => 13.3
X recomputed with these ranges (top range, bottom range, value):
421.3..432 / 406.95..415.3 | 1.05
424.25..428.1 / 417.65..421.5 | 1.07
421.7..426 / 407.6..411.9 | 1.05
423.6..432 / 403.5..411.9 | 1.05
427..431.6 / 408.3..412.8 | 1.05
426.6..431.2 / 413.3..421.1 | 1.04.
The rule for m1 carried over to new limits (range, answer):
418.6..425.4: 12.6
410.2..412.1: 12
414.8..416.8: 12.7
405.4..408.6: 12.8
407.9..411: 12.2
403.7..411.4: 12.4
